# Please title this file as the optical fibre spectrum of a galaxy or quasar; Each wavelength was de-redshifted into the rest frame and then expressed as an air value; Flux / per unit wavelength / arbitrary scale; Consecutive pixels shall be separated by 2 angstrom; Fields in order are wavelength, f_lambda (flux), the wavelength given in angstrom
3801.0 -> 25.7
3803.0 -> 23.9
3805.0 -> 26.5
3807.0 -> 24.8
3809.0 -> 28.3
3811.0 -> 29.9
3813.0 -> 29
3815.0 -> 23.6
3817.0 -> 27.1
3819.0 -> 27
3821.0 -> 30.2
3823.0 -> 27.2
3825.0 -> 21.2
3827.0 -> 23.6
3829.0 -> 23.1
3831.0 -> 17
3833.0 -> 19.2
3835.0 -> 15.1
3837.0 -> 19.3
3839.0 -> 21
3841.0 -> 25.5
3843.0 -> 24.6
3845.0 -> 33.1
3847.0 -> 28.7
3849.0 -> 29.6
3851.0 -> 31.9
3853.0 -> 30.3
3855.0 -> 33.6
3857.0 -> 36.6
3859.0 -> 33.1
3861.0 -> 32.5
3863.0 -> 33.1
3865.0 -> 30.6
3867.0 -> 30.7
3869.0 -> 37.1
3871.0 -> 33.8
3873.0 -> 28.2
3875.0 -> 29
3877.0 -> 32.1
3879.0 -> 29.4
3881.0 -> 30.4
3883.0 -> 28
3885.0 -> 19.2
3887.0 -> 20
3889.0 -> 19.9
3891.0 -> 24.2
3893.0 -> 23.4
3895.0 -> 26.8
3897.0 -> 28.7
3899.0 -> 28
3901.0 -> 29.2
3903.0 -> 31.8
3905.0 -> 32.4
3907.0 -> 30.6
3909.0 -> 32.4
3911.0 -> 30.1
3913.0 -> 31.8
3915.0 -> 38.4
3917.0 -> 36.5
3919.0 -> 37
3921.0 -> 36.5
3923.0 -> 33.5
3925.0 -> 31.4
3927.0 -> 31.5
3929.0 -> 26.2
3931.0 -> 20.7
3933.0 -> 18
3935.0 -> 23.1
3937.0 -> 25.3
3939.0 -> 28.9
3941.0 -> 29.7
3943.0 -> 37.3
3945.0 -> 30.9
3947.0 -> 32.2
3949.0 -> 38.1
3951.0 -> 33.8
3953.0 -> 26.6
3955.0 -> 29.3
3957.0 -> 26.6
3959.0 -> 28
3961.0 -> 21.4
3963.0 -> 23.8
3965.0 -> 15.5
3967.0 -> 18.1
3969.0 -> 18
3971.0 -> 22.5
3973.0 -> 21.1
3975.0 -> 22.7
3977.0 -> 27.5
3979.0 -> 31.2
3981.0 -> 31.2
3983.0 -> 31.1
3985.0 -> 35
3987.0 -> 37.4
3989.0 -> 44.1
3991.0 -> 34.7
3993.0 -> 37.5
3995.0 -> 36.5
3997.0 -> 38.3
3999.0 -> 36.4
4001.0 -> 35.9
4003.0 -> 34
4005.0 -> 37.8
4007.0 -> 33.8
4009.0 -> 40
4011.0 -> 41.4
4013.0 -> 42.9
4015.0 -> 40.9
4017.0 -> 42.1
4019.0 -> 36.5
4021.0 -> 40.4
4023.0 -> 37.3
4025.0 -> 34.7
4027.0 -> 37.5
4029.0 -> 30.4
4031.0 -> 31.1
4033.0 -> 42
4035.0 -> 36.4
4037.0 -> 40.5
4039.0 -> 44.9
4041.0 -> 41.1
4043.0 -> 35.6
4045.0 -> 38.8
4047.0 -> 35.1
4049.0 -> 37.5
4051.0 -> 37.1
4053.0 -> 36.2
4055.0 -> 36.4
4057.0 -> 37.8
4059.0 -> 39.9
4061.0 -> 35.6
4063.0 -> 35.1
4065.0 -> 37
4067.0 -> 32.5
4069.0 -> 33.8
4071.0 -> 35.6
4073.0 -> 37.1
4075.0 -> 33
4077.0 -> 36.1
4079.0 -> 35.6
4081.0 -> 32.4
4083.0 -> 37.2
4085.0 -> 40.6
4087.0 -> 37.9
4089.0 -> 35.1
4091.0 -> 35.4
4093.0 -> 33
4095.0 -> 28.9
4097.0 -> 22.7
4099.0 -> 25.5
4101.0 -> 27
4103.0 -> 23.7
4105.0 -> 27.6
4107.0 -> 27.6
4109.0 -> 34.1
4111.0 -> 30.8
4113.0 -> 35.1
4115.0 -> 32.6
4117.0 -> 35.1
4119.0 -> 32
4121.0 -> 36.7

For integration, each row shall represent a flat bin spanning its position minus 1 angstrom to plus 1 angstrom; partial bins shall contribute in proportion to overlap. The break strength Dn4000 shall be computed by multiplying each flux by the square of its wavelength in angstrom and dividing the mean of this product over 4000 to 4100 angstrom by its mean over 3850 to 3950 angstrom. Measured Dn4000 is 1.3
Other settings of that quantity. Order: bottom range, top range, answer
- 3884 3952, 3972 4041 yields 1.29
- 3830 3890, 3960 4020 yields 1.25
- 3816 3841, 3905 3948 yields 1.42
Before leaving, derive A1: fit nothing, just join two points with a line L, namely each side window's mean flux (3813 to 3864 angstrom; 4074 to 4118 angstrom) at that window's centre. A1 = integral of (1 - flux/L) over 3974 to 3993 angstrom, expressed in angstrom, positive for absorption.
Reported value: -2.1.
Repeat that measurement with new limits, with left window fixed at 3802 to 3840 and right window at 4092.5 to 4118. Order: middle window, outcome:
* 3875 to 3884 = -1.7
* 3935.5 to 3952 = -3.4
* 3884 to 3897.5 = 1.3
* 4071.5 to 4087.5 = -4.0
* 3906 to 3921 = -4.8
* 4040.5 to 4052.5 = -3.8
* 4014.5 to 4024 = -3.9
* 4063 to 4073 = -2.2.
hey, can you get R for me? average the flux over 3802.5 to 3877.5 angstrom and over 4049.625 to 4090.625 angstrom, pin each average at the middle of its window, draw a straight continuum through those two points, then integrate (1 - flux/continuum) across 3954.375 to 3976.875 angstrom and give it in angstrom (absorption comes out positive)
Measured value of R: 6.8 angstrom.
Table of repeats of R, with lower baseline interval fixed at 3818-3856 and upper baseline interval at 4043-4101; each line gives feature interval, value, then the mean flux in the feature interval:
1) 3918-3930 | -1.6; 32.7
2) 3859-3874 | -3.3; 32.3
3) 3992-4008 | -2.2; 36.3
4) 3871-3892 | 0.5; 26.4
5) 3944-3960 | -0.4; 30.7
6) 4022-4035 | -1.0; 35.6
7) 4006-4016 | -2.3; 39.8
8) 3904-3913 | -1.0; 31.4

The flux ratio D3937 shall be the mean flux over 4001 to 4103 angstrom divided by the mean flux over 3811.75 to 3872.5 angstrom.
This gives 1.3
